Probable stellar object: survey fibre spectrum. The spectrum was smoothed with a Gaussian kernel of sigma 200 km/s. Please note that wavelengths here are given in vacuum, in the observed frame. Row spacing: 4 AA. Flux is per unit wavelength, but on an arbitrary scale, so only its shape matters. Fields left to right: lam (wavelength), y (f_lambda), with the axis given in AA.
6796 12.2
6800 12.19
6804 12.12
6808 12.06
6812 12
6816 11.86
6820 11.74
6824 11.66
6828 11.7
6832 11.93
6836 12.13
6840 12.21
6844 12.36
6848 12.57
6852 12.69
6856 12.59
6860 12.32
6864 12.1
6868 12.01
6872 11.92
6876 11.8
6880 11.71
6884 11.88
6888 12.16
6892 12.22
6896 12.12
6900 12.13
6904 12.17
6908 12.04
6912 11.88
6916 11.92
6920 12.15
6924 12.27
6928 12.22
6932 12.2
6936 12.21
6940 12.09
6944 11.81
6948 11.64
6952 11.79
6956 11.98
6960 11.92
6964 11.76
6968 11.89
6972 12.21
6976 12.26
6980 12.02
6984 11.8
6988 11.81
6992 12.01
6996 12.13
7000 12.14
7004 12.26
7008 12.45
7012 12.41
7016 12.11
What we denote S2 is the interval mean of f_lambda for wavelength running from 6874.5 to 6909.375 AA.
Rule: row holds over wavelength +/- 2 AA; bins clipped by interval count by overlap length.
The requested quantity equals 12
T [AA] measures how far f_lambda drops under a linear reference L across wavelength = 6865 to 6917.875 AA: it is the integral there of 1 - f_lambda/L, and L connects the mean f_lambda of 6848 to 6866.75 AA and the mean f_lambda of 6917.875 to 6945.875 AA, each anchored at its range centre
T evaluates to 1.3 AA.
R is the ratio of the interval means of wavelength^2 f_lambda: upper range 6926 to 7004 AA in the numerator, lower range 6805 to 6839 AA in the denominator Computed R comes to 1.05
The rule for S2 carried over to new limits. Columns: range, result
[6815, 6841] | 11.9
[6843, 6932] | 12.1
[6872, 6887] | 11.8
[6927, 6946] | 12.1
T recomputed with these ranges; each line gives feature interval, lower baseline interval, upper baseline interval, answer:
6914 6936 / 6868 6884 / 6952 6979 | -0.43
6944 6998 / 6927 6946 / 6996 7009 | 1.07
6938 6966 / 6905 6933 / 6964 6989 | 0.41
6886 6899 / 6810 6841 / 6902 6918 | -0.20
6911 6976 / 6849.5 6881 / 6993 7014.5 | 1.13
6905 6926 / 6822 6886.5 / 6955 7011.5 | 0.04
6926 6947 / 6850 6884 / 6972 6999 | -0.03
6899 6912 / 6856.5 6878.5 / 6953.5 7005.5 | -0.04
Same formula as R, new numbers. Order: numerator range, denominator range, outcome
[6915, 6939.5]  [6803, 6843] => 1.05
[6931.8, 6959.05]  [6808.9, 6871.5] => 1.02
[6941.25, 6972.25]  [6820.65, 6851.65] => 1.02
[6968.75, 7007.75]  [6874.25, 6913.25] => 1.03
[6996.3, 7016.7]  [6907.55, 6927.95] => 1.04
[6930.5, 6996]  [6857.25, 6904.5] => 1.02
